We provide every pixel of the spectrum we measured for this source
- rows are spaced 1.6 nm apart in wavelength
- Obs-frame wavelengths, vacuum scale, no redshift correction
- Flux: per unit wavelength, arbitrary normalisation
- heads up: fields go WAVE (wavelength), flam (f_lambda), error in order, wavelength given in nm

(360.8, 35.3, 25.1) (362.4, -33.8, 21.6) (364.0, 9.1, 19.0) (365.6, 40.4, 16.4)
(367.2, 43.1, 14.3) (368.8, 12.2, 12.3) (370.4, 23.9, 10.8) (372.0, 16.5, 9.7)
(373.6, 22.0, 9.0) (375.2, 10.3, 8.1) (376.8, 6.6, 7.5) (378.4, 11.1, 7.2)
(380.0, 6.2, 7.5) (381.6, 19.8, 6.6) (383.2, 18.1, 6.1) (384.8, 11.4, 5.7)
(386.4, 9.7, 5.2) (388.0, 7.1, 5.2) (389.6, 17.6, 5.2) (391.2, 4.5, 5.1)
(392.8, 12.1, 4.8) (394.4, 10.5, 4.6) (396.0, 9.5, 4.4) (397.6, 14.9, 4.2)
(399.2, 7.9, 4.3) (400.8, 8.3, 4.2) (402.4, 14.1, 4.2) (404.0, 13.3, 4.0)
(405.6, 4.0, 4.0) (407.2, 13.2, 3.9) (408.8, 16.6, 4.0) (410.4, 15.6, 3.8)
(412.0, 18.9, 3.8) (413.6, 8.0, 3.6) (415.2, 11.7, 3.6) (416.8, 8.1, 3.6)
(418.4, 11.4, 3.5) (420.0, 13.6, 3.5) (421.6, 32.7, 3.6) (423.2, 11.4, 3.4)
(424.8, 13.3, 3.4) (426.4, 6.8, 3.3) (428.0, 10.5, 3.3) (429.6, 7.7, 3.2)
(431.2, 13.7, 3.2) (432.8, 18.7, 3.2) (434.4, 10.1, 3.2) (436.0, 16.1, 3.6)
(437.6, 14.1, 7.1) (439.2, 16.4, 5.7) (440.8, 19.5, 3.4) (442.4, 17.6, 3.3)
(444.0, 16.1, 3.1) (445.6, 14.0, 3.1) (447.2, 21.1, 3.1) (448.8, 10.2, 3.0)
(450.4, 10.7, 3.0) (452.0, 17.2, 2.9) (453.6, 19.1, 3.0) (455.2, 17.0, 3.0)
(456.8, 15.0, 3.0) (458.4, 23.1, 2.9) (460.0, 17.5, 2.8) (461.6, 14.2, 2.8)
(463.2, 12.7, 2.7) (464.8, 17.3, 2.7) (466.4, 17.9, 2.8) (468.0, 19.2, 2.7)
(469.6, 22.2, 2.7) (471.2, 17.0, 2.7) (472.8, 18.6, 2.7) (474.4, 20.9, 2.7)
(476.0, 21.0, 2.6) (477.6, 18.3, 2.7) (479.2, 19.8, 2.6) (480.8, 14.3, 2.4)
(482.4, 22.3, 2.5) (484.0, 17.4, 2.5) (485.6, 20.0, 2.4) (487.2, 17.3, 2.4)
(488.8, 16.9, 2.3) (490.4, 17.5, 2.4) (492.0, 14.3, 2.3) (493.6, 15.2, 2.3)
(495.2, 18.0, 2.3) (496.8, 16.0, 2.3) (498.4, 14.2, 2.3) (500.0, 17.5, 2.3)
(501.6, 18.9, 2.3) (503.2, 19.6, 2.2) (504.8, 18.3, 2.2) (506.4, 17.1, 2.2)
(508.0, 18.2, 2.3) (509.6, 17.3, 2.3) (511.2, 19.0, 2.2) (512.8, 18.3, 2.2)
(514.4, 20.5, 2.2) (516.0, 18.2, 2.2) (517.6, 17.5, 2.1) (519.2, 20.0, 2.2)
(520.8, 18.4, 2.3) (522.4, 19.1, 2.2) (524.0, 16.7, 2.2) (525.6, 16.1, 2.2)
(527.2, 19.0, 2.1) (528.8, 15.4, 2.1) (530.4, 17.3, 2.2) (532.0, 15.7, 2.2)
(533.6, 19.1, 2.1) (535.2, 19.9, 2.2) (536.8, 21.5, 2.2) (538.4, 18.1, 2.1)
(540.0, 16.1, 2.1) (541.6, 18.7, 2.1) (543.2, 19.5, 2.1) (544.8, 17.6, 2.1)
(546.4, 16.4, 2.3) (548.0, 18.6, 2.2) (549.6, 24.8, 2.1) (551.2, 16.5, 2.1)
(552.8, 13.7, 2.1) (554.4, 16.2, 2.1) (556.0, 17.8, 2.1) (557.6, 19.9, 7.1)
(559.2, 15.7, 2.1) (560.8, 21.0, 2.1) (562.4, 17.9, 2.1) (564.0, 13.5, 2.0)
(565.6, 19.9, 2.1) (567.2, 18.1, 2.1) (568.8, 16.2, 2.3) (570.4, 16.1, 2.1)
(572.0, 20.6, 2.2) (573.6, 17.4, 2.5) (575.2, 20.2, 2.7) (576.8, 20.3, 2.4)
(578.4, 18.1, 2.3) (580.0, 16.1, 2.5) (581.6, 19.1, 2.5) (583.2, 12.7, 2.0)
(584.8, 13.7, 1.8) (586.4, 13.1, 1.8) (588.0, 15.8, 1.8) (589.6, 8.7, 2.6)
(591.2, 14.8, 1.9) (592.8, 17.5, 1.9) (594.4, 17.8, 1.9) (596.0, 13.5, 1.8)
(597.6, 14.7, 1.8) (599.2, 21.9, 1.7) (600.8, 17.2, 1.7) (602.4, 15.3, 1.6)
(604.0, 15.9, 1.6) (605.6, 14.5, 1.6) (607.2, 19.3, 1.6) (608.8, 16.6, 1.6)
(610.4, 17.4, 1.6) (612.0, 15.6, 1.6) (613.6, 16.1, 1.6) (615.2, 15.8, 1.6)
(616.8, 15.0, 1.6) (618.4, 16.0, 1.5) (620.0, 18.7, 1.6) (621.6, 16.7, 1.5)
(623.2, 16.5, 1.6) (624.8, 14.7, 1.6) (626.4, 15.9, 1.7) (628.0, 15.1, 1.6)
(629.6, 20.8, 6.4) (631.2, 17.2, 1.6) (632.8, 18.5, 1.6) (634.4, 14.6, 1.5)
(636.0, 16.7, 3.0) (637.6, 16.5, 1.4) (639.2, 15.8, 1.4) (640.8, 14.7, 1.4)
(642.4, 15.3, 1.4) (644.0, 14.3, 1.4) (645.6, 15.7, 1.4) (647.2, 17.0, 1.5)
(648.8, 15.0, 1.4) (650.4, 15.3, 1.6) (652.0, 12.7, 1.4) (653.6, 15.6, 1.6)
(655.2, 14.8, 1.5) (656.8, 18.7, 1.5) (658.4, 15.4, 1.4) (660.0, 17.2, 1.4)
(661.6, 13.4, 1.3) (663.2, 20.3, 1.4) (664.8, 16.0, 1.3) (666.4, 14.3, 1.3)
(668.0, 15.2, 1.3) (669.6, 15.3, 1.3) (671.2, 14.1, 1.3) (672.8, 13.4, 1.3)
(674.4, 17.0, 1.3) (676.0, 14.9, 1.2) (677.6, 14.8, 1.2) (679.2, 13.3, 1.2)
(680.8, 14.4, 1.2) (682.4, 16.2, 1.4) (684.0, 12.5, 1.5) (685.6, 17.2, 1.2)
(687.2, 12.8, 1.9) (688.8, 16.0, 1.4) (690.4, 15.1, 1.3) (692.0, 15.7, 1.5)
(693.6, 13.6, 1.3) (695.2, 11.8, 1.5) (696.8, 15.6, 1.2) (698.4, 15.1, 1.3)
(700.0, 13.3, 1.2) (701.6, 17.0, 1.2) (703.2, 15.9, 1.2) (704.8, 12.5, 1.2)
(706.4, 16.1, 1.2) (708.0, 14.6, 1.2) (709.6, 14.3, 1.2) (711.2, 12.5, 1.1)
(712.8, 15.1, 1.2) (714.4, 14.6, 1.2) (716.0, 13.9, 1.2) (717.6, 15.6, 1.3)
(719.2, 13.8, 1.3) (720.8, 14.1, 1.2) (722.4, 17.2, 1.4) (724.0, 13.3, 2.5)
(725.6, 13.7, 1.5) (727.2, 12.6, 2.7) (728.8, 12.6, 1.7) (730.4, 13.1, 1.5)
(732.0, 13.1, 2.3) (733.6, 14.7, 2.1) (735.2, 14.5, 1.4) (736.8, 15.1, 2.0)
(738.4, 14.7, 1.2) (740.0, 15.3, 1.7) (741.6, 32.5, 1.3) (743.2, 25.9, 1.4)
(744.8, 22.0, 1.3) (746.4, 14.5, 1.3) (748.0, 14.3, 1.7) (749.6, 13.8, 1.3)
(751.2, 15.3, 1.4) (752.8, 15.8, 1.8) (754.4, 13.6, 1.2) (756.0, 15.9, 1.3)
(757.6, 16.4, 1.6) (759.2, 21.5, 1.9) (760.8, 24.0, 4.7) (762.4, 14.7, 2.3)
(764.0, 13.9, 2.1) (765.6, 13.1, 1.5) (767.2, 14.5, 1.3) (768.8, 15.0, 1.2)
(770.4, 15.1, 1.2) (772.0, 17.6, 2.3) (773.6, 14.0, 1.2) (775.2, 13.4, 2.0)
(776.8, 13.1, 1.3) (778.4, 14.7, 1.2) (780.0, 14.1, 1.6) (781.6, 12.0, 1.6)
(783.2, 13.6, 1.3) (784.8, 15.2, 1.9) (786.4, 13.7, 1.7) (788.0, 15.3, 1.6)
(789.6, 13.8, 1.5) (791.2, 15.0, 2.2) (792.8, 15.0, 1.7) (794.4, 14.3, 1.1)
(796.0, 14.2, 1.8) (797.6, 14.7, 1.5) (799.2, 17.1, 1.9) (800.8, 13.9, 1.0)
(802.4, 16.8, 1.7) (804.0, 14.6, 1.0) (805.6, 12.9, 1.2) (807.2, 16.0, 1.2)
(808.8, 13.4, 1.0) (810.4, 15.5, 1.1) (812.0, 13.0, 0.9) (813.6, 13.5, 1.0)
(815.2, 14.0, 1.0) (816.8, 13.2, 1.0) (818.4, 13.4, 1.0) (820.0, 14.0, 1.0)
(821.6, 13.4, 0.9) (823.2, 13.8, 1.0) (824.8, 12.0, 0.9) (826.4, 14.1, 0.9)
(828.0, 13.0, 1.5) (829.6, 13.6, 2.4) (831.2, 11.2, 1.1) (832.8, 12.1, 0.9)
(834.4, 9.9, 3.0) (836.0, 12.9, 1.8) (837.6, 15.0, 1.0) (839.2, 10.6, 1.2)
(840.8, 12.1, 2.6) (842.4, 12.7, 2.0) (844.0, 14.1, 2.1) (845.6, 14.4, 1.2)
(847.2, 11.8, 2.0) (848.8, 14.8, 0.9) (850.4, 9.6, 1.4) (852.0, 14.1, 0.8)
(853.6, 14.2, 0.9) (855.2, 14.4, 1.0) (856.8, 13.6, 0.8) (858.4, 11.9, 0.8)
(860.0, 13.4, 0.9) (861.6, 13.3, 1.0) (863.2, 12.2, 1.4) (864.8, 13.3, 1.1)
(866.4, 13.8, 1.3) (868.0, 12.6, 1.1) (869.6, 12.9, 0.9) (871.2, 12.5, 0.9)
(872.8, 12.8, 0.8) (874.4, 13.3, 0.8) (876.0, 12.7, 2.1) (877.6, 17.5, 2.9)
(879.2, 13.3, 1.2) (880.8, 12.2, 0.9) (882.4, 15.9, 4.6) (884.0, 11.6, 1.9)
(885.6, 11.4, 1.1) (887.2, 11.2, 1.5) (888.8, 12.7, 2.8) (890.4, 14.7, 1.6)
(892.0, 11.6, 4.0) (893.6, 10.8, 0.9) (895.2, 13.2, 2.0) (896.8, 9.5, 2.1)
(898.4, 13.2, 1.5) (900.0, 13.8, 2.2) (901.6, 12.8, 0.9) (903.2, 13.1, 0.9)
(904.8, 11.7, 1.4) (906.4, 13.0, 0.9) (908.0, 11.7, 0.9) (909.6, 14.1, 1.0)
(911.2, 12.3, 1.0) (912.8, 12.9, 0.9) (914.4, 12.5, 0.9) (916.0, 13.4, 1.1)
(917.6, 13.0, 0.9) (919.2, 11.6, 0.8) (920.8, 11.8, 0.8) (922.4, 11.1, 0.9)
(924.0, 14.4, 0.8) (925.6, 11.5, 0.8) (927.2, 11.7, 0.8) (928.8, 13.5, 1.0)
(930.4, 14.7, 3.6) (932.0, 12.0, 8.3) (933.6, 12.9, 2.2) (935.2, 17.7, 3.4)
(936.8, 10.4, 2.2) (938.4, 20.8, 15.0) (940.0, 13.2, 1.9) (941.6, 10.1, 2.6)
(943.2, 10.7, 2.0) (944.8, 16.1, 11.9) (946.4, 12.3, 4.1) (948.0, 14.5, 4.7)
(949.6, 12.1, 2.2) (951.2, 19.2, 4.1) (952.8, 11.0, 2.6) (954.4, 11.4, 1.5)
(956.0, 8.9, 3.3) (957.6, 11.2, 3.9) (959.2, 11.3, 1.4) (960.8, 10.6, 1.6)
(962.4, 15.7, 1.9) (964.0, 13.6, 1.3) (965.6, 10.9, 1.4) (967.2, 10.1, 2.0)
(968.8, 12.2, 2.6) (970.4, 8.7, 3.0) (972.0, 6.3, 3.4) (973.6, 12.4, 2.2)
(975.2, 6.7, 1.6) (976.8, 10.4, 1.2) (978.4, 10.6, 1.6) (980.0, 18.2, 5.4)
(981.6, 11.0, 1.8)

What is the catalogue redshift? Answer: 0.13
